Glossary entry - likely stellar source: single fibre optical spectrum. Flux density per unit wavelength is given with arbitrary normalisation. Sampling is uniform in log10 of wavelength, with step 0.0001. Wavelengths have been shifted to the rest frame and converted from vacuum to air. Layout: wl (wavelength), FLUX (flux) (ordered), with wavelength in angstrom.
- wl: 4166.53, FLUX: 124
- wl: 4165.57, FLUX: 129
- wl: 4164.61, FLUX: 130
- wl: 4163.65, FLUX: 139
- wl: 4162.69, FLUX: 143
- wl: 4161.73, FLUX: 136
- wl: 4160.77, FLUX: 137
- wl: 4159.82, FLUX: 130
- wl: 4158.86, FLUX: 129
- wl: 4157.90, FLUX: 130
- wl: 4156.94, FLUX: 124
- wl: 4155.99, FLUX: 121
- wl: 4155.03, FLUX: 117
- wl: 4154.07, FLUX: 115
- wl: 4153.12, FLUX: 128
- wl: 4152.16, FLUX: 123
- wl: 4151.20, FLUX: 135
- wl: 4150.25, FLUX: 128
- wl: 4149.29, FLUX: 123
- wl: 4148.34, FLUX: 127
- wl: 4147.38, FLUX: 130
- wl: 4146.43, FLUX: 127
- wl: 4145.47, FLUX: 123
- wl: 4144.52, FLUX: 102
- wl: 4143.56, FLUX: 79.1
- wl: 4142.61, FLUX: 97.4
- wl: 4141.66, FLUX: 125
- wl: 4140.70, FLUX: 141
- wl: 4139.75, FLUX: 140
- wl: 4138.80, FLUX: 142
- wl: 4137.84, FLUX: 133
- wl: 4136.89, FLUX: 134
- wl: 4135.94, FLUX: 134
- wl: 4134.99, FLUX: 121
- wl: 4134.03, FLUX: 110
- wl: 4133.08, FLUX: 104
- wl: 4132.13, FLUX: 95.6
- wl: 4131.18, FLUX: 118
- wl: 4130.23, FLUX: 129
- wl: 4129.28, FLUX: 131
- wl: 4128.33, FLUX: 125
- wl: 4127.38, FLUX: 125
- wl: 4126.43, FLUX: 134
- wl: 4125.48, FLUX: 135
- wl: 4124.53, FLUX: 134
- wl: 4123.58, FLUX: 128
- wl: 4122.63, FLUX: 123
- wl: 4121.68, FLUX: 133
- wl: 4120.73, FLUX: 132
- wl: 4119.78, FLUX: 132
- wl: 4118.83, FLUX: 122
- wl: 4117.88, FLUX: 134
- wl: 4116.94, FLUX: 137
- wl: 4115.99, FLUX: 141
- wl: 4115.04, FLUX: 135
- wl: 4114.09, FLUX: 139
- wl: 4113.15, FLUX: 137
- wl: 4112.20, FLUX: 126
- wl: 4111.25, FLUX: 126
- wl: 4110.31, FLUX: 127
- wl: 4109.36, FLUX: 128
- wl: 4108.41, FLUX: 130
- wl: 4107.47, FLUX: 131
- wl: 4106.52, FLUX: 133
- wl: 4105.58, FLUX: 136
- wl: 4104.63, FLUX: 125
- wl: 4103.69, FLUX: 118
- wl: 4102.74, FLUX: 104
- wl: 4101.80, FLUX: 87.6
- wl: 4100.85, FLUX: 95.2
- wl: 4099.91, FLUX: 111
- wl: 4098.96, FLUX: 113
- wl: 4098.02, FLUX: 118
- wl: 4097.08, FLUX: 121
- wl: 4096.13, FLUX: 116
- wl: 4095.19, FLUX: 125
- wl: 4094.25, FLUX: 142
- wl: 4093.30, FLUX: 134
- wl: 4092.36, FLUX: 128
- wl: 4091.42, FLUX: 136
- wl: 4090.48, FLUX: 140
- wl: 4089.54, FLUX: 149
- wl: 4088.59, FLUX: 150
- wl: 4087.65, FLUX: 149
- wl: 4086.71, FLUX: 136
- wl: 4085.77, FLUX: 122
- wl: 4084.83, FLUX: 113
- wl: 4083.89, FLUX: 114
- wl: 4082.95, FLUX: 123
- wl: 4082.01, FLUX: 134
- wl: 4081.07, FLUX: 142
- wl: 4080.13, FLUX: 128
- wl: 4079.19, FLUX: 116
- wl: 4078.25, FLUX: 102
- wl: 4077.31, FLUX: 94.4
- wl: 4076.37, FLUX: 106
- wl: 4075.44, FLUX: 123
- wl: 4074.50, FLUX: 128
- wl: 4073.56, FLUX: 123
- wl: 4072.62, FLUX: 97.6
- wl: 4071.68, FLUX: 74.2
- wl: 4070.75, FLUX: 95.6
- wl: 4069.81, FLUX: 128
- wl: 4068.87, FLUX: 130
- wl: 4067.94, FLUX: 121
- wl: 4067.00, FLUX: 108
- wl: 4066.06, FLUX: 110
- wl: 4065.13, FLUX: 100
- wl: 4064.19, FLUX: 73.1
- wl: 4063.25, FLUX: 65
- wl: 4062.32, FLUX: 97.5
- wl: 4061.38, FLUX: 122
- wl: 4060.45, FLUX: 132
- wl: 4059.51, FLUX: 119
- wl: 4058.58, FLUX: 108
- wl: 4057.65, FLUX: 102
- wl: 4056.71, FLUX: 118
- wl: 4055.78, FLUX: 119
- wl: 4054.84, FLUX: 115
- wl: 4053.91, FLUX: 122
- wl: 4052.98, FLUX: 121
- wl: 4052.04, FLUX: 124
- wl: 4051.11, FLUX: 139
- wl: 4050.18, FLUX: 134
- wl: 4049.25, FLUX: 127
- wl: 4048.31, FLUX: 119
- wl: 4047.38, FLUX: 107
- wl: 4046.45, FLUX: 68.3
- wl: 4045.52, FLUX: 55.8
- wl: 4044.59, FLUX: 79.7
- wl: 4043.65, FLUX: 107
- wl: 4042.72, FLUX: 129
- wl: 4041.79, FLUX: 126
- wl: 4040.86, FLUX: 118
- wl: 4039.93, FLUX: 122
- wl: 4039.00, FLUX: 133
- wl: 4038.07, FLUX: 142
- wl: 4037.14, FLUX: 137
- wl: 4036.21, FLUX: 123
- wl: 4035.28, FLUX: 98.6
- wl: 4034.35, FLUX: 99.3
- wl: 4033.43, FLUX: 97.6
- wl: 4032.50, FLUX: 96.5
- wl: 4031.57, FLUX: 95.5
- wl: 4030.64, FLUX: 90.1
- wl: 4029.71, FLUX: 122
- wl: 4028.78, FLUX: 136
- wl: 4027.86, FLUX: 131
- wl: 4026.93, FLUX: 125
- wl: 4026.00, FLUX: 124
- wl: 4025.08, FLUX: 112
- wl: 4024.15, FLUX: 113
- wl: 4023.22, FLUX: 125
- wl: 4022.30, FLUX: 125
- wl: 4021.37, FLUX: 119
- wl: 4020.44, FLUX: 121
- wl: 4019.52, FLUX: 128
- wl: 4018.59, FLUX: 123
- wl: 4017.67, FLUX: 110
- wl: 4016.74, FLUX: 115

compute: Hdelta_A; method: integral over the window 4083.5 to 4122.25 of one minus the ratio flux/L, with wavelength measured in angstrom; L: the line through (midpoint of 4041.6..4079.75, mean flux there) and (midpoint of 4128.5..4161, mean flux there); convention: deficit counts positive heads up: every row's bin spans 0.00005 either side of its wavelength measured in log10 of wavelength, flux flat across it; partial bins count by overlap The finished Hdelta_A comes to -3.8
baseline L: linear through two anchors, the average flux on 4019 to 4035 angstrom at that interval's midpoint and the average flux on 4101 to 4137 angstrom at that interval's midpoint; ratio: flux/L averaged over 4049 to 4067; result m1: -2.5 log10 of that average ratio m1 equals 0.06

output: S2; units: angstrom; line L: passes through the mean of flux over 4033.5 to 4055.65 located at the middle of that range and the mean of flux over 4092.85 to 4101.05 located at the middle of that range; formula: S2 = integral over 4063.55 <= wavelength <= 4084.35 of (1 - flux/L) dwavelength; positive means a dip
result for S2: 1.0 angstrom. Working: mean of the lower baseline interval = 115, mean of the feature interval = 112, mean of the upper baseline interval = 120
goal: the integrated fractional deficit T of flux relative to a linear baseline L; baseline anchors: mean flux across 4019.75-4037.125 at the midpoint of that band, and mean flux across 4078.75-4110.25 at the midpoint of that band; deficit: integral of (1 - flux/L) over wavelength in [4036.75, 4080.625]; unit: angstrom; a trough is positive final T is 2.8 angstrom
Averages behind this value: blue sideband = 115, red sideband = 126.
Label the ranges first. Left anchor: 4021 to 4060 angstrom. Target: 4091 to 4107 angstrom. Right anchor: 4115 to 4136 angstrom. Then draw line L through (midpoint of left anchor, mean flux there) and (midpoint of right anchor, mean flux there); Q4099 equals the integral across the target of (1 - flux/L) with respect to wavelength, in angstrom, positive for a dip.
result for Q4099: 0.3 angstrom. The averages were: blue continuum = 115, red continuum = 126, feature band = 120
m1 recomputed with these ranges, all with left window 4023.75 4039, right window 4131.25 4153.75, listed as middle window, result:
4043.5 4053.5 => 0.089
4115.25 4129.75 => -0.090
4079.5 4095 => -0.126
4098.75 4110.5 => 0.014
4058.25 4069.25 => 0.102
